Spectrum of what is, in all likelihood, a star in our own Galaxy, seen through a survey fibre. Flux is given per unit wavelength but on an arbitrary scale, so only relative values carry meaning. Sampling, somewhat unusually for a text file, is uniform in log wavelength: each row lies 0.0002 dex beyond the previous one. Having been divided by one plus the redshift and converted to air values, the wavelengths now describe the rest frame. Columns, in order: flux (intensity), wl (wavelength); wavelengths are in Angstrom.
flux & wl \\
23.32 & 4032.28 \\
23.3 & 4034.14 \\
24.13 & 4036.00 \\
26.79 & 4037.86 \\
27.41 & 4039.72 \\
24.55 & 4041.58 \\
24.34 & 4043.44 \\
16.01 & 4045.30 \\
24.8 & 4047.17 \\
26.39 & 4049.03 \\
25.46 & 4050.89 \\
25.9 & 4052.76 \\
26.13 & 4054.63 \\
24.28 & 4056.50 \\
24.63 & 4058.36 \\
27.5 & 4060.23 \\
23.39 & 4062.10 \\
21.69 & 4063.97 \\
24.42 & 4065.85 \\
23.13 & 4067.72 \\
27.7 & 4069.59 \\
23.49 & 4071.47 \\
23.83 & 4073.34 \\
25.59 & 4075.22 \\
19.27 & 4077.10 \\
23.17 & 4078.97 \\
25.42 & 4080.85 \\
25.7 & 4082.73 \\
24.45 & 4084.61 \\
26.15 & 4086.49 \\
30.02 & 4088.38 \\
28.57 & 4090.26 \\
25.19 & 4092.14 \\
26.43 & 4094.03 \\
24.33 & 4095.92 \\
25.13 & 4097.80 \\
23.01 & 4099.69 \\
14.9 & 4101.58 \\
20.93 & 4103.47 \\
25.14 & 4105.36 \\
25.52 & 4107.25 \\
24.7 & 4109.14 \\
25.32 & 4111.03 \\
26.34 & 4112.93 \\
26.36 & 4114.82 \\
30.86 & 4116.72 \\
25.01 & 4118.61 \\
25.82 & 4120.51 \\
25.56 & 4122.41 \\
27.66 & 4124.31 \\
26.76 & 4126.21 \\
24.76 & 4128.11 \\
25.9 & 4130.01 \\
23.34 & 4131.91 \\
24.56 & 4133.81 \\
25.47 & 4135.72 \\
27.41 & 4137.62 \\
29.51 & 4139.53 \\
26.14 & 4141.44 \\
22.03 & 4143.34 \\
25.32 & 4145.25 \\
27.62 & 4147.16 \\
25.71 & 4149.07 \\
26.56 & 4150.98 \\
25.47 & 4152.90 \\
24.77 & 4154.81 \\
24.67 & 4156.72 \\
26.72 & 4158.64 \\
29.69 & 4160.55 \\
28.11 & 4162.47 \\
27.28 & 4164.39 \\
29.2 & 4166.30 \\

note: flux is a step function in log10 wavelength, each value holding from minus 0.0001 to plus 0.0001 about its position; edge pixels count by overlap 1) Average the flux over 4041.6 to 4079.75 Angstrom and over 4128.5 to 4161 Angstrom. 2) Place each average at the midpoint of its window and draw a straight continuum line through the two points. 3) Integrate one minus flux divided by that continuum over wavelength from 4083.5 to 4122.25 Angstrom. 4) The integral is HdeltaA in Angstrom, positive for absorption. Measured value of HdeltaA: -0.4 Angstrom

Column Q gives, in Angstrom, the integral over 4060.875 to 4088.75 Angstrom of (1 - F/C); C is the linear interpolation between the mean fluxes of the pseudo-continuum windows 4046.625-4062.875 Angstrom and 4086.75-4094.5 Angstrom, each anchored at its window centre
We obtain 2.3 Angstrom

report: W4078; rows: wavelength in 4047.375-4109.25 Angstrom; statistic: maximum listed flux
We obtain 30.02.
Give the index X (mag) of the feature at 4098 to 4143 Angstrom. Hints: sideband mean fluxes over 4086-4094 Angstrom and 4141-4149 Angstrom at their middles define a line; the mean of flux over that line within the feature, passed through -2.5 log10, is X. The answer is 0.04 mag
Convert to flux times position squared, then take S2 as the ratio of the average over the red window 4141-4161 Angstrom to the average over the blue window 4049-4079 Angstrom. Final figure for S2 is 1.10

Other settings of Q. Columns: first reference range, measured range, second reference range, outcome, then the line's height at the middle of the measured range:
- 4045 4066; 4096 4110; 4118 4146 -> 1.3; 25.2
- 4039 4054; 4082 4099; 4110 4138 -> -0.6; 25.3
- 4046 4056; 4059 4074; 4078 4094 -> 0.8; 25.7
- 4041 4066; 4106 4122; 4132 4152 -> -0.5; 25.4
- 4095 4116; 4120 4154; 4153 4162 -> -0.6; 25.4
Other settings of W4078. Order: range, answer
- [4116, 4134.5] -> 30.86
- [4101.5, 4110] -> 25.52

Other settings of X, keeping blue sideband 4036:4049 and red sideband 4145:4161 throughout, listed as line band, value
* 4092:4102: 0.08 mag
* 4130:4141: -0.01 mag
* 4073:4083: 0.05 mag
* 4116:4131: -0.03 mag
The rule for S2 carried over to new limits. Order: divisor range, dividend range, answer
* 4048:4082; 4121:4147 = 1.09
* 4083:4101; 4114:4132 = 1.04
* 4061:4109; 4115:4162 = 1.11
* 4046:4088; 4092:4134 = 1.03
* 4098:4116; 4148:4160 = 1.11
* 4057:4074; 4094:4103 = 0.93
